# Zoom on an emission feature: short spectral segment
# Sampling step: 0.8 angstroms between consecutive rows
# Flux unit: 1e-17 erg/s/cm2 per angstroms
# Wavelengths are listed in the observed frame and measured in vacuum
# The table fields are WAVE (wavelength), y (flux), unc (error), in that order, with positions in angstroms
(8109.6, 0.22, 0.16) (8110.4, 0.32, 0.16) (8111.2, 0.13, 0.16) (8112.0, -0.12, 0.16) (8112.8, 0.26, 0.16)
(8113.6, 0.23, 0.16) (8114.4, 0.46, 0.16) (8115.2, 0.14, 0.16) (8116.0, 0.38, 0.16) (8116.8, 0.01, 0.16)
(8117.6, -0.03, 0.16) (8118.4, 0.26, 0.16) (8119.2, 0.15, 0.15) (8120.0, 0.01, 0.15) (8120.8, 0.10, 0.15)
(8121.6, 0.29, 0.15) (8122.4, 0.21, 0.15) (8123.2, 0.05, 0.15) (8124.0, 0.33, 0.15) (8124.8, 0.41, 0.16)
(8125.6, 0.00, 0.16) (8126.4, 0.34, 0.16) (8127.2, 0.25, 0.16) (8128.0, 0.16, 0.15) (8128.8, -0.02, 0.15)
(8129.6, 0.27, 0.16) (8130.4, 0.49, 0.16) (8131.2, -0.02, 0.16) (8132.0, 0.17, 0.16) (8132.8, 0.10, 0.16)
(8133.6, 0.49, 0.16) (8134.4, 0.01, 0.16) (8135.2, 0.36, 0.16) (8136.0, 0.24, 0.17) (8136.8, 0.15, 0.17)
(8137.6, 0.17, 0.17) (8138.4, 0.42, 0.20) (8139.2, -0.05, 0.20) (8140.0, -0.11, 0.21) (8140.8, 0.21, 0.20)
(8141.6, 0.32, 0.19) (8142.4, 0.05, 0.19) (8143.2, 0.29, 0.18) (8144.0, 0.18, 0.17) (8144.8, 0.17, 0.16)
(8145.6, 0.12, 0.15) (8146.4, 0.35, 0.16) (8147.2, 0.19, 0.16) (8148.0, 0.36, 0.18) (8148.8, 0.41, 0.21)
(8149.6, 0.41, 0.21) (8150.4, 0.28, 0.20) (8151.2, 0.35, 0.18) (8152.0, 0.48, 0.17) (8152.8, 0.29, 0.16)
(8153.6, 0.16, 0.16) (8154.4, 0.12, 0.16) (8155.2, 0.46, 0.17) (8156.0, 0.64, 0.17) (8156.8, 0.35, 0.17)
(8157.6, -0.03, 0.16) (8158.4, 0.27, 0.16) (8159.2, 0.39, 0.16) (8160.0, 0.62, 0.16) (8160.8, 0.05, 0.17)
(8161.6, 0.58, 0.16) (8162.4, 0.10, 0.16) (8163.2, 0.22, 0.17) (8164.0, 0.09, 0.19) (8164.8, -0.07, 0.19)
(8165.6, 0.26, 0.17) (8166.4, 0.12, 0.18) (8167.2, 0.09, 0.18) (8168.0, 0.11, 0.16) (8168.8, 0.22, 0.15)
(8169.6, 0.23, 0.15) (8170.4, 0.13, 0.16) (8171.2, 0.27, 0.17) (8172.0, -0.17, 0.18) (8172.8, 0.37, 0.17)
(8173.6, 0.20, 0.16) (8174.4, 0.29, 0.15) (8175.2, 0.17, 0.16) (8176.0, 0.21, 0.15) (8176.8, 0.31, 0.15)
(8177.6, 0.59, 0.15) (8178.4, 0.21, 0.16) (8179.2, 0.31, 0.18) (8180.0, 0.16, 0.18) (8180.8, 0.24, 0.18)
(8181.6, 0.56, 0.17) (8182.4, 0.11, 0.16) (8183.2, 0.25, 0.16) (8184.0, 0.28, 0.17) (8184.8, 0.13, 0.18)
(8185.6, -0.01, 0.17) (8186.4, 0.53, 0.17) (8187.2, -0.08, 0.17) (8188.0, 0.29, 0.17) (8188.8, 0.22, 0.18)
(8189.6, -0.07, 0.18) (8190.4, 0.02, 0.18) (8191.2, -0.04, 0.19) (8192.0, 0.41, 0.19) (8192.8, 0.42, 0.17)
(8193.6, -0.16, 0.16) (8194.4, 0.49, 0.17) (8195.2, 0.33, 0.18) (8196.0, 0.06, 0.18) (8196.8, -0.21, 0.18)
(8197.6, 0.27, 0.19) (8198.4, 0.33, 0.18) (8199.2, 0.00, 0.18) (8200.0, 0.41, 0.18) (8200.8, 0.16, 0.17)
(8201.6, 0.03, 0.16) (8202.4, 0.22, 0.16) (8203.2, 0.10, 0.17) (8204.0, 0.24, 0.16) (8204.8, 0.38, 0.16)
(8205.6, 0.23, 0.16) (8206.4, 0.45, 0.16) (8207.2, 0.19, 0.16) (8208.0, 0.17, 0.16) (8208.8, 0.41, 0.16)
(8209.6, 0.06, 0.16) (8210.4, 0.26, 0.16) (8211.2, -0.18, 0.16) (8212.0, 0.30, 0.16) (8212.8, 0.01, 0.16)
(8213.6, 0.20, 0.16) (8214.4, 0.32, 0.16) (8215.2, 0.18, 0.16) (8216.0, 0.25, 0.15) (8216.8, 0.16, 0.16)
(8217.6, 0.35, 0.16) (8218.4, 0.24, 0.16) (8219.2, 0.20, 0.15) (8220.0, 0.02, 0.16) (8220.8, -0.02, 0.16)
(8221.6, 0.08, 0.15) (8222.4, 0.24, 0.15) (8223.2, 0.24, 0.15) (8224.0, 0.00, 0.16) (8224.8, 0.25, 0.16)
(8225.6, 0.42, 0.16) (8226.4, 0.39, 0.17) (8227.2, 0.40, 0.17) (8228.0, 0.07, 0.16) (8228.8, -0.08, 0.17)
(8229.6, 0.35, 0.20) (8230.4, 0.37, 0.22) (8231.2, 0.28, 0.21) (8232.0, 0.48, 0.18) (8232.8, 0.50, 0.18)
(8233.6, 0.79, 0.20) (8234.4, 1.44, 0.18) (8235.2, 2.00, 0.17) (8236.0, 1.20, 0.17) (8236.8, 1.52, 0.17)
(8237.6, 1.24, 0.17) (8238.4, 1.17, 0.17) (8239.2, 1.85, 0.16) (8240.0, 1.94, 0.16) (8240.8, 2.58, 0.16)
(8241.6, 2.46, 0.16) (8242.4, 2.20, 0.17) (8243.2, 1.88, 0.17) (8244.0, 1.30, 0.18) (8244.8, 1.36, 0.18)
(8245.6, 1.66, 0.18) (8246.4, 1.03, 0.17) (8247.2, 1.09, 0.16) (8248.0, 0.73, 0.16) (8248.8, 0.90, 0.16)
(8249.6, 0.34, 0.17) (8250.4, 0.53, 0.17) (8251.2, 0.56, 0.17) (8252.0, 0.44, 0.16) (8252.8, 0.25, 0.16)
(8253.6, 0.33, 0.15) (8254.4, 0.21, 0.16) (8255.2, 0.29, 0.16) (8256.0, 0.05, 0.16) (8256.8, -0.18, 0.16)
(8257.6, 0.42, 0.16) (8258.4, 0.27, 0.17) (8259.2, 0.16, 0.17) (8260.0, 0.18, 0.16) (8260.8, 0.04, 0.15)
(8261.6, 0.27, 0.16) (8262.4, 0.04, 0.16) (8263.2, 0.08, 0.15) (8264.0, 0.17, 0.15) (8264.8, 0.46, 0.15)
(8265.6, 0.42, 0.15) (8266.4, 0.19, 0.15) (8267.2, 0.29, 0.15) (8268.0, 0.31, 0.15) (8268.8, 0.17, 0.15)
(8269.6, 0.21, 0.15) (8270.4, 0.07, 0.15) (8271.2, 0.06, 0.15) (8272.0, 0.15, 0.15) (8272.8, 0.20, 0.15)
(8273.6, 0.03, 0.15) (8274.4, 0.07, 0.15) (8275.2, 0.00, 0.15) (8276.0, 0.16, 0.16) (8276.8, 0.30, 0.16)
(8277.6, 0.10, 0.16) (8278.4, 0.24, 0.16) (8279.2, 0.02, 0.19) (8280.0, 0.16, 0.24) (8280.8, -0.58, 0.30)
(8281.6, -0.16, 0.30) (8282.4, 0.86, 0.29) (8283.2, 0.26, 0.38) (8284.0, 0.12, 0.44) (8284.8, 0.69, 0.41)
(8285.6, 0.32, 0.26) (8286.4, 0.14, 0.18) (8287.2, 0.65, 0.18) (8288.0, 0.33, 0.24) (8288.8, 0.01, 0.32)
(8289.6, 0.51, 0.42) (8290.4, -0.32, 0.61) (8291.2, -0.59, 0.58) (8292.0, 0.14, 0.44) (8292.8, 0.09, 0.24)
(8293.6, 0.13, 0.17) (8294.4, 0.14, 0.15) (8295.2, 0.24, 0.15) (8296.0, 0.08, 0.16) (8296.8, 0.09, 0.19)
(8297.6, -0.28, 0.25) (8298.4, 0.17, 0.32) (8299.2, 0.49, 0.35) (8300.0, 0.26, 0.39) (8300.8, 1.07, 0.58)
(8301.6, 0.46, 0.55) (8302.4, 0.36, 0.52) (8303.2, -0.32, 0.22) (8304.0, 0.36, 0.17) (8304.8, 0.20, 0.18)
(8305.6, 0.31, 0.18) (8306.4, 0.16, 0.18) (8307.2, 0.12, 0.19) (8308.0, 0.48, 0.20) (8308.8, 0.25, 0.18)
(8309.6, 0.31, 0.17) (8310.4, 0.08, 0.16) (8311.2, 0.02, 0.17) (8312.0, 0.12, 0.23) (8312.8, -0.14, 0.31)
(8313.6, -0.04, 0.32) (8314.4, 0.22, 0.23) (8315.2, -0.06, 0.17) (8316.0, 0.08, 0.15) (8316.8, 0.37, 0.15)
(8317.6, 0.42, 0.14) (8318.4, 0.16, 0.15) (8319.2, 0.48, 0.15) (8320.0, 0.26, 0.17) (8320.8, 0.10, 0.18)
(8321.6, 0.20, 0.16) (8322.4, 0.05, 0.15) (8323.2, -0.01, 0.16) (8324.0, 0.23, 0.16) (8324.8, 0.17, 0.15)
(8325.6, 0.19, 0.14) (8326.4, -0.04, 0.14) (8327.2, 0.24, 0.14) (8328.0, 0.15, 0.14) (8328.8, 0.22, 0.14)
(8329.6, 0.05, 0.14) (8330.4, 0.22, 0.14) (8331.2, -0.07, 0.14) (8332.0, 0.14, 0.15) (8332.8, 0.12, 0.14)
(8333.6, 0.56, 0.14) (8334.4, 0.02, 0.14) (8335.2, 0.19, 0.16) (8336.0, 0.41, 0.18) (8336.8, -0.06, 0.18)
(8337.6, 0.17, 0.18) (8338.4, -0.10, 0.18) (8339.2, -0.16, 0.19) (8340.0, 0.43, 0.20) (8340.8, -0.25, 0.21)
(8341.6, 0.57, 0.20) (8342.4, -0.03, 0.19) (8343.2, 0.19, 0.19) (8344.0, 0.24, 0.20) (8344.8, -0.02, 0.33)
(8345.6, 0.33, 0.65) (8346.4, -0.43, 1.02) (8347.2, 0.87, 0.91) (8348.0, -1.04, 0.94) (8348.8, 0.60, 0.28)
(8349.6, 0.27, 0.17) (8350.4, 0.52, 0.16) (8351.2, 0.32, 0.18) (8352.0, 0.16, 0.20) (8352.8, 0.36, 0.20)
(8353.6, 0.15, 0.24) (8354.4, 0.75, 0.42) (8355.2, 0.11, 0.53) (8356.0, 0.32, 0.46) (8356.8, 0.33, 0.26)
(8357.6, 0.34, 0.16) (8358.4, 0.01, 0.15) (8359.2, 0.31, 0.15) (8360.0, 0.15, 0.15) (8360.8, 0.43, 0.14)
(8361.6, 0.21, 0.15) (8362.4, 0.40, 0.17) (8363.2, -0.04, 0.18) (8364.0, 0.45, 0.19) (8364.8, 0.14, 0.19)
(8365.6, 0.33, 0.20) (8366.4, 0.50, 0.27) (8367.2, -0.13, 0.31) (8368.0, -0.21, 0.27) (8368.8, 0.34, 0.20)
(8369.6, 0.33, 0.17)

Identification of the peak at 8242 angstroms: [O II] 3727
